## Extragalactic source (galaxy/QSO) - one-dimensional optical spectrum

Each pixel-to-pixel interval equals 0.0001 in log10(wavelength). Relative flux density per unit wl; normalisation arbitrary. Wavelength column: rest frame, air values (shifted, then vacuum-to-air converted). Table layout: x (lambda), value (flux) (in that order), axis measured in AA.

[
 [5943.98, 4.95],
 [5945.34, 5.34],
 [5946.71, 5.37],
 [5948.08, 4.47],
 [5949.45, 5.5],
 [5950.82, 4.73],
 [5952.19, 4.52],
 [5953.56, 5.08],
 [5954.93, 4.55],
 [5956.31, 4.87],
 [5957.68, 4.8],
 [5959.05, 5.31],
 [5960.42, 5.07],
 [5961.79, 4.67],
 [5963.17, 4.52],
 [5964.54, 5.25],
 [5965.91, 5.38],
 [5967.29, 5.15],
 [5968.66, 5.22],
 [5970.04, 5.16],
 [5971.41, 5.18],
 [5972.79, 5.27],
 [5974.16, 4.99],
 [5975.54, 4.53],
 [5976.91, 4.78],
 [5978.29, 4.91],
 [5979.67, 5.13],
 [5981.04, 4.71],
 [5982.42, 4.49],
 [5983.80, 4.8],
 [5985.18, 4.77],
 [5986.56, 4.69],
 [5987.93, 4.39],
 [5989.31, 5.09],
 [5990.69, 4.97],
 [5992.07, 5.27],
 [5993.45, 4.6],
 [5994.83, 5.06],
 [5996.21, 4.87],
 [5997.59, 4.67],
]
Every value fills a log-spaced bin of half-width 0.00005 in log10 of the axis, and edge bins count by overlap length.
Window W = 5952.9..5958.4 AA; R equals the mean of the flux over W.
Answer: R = 4.82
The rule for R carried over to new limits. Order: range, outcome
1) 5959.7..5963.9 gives 4.76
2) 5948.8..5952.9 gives 4.91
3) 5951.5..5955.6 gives 4.72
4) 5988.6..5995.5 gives 4.99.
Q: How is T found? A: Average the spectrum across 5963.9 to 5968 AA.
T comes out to 5.26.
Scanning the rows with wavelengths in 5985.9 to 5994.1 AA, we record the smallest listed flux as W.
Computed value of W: 4.39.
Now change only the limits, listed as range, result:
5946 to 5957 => 4.47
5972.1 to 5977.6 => 4.53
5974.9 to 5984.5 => 4.49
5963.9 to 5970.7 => 5.15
